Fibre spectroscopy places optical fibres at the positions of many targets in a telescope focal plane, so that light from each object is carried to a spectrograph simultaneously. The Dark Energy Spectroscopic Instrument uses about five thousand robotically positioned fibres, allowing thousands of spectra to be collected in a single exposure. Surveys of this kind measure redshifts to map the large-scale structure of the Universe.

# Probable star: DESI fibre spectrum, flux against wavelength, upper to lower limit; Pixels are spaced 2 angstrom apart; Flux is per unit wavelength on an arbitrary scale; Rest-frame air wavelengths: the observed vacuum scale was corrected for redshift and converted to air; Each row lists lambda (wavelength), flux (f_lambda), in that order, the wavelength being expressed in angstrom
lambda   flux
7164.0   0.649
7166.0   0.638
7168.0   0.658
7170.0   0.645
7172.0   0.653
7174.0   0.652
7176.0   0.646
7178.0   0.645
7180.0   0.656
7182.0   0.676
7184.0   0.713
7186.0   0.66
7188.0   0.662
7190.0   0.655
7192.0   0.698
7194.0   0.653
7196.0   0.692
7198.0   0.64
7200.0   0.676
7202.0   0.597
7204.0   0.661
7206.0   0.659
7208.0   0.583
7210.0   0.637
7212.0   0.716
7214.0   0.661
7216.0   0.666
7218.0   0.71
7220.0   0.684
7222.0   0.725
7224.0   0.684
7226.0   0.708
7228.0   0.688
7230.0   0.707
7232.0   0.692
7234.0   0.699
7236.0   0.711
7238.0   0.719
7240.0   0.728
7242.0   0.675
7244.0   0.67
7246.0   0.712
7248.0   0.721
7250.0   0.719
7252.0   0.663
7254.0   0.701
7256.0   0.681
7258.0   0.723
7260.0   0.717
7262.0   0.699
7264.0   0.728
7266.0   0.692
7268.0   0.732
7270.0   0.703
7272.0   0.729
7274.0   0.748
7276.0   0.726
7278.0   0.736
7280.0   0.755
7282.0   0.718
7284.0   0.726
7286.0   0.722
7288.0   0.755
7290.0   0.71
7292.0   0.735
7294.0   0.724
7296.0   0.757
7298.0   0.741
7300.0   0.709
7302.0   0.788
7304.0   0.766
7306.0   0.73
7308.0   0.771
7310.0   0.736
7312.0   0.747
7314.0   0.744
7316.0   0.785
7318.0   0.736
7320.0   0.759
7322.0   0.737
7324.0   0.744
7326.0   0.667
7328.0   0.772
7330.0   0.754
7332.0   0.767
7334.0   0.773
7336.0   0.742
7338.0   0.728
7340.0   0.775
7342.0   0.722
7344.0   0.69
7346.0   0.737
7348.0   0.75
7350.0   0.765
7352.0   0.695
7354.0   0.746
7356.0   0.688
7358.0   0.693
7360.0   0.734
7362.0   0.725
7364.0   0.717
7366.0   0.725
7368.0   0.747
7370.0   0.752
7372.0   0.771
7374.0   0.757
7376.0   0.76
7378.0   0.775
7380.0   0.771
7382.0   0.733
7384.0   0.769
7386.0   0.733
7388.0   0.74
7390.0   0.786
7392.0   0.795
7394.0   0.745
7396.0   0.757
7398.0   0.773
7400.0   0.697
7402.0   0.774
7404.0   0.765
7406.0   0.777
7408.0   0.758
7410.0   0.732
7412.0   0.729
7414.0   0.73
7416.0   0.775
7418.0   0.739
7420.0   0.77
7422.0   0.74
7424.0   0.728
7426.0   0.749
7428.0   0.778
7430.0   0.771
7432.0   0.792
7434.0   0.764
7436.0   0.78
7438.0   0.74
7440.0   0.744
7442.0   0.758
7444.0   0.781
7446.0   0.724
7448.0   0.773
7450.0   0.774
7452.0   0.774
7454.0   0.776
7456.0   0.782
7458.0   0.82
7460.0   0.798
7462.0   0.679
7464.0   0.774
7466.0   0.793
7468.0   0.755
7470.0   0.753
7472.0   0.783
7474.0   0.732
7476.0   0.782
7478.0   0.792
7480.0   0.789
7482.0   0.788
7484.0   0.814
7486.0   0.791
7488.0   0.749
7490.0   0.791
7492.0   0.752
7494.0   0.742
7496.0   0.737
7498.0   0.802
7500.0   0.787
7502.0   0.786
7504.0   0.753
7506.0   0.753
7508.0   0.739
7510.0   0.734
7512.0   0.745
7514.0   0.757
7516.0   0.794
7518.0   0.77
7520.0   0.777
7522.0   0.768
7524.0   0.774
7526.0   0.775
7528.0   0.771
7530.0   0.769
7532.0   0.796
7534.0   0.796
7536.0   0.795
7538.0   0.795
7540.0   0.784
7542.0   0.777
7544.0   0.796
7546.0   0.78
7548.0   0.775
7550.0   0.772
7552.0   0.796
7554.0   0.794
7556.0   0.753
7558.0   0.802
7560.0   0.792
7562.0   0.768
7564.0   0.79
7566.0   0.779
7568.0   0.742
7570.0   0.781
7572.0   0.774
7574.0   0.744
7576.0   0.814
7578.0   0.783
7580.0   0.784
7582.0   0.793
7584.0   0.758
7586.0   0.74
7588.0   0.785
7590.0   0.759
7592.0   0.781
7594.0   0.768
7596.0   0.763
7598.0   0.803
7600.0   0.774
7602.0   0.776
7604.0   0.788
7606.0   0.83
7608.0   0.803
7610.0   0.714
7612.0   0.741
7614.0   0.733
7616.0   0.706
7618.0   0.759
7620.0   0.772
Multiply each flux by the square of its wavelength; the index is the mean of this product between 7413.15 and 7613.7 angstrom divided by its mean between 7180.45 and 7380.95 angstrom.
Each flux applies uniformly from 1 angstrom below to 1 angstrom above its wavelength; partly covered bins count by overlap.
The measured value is 1.15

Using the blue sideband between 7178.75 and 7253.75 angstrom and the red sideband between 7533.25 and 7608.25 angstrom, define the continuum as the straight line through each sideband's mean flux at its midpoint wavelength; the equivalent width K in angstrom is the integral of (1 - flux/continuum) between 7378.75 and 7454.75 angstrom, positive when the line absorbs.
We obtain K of -2.1 angstrom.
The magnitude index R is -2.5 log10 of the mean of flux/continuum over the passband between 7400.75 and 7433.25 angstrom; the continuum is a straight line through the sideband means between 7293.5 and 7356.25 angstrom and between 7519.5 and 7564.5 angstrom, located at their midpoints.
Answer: 0.00 mag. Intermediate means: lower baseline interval 0.743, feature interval 0.756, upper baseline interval 0.782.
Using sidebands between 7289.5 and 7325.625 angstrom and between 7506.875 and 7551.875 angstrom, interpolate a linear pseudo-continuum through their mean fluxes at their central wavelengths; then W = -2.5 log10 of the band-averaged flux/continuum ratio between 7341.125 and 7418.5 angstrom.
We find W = 0.015 mag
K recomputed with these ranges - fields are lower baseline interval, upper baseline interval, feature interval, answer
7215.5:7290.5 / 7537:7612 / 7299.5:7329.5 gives -1.0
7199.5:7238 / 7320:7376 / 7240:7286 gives -1.0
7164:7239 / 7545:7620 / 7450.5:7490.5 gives -1.8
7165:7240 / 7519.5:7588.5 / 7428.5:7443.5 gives -0.4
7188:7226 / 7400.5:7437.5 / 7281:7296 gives -0.6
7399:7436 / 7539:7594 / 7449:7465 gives -0.2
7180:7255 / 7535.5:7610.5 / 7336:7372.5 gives -0.6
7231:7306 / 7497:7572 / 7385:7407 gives -0.3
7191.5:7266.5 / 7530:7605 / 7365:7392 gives -1.1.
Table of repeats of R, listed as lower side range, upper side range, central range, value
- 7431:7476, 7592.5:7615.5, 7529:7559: -0.023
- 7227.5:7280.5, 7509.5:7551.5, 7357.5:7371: 0.012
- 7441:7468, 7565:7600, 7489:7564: -0.004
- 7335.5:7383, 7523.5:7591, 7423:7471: -0.013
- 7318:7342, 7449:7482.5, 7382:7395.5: -0.002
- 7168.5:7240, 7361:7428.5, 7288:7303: -0.042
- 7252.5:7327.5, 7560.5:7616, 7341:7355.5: 0.017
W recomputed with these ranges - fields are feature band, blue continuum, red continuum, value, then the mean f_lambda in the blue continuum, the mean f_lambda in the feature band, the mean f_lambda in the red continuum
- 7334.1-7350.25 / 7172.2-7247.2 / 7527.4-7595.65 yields -0.037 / 0.676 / 0.739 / 0.779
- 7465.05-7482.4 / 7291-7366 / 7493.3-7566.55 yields -0.012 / 0.739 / 0.774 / 0.775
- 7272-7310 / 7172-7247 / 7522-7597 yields -0.060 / 0.676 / 0.739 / 0.778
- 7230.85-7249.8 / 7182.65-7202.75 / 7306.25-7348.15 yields -0.016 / 0.666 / 0.704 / 0.744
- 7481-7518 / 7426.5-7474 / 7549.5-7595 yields 0.005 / 0.767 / 0.768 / 0.776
